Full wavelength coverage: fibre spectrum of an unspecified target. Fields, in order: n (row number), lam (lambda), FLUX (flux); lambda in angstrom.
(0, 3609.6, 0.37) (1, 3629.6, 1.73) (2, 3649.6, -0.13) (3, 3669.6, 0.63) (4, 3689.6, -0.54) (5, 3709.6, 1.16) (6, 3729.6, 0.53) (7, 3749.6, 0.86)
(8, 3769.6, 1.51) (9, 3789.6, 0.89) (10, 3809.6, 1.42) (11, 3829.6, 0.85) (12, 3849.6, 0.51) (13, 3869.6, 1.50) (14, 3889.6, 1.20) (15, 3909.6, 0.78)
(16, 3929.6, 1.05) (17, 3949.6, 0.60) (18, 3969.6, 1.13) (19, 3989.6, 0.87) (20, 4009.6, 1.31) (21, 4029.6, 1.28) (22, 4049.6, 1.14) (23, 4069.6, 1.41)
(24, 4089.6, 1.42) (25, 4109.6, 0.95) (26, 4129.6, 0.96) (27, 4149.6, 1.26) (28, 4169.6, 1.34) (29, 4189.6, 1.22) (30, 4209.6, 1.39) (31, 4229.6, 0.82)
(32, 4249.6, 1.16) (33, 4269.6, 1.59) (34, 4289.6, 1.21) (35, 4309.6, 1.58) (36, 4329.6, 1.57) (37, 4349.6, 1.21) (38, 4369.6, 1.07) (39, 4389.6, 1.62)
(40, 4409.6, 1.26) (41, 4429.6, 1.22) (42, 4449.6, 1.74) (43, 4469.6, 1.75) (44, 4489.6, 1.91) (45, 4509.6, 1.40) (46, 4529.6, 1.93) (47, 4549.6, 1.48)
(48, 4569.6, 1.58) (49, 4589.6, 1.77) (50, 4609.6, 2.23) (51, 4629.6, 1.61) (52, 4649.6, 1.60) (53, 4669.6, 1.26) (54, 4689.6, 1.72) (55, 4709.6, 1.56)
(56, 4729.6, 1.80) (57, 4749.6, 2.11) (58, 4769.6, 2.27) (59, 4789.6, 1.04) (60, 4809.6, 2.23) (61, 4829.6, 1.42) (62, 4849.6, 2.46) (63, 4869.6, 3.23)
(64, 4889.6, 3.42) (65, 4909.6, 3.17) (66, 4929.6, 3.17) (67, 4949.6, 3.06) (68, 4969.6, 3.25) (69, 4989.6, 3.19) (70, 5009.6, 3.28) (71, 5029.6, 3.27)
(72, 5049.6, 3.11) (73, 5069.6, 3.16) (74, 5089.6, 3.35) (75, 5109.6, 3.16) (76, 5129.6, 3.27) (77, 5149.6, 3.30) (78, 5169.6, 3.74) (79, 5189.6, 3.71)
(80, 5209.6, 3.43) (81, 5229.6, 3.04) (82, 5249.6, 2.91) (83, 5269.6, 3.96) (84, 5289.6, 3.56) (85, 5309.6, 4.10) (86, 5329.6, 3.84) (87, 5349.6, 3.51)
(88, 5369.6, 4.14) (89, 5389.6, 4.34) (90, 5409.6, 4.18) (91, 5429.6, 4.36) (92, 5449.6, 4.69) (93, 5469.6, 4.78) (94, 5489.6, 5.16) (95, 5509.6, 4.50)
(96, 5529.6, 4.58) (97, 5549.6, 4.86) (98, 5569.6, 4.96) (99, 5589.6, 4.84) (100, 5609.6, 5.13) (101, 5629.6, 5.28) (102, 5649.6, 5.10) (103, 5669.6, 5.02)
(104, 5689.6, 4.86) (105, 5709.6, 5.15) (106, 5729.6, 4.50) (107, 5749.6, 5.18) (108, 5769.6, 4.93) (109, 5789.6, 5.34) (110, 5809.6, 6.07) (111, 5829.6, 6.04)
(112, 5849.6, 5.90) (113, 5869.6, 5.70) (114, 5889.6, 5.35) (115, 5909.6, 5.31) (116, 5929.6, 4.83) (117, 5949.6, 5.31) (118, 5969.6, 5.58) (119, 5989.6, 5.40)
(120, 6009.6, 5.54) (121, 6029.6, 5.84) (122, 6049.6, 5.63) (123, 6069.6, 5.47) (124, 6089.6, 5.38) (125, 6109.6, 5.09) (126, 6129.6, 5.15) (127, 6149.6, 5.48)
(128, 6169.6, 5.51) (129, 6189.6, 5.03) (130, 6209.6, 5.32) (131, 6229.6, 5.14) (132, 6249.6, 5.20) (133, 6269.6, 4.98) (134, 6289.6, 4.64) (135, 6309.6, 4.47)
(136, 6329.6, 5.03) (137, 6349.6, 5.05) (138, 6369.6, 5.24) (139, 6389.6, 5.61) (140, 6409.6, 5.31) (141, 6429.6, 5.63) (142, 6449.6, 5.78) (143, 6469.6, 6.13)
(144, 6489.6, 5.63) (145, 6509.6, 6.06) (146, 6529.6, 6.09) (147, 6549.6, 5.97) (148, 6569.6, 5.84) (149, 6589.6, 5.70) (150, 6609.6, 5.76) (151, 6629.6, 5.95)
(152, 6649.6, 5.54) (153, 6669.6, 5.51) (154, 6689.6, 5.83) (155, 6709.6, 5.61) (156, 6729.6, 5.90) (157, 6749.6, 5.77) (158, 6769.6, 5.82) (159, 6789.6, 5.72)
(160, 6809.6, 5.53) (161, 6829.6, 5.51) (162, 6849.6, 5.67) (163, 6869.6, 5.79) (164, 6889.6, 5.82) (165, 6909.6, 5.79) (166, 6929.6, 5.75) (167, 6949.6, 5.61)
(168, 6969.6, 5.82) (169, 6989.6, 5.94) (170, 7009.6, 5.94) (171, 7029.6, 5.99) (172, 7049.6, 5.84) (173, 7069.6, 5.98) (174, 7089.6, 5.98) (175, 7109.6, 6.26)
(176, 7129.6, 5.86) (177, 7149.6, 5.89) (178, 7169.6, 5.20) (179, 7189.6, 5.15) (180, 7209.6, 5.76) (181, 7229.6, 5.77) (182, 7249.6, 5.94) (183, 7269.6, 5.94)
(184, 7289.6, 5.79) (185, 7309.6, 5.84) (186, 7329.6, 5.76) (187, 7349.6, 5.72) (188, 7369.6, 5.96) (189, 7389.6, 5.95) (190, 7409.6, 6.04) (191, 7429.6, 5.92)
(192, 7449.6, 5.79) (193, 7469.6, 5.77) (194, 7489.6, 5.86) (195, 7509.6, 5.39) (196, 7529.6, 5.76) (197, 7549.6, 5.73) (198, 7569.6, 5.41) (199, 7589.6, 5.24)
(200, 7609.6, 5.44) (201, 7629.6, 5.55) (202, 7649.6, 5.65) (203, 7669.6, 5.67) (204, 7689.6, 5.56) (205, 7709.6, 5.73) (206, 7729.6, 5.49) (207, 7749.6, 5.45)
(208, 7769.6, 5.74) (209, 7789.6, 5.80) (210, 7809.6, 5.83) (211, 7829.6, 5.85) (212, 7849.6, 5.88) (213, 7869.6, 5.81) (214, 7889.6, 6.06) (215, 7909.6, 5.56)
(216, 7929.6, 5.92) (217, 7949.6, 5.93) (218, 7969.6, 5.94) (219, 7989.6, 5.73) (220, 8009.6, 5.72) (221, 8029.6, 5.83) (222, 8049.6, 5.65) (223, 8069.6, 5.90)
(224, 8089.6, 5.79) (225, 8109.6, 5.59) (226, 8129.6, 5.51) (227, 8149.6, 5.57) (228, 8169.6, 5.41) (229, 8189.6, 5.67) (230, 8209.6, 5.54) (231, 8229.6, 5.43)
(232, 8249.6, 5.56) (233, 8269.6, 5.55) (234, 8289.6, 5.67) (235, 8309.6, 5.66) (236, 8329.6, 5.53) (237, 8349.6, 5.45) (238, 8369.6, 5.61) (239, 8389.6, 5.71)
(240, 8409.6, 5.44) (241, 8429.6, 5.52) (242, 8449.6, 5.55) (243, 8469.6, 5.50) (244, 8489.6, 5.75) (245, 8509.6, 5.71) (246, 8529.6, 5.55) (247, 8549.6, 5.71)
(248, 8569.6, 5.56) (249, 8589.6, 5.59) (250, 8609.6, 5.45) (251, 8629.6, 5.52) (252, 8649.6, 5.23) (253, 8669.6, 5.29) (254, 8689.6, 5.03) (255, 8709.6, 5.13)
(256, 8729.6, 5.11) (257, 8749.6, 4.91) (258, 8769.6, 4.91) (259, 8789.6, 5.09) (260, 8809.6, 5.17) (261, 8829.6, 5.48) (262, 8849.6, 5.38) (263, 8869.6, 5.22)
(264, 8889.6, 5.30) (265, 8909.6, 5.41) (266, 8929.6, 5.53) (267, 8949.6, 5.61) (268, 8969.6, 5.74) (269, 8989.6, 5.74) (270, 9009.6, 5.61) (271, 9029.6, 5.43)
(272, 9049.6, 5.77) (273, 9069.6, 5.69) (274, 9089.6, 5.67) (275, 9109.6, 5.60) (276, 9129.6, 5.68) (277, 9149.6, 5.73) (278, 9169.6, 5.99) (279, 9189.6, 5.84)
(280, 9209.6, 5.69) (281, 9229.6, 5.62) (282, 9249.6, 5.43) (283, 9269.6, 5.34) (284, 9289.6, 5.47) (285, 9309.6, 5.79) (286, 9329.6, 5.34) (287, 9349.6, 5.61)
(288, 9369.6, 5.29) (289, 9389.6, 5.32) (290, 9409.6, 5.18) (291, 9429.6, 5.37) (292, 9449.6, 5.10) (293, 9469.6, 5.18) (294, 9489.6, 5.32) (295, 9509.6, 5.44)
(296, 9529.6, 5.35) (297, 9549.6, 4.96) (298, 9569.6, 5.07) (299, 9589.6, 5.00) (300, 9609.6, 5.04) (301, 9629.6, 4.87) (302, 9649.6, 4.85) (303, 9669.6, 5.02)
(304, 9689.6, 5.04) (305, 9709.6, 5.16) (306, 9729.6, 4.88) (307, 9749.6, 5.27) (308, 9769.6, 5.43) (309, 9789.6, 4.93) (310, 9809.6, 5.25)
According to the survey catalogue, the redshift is 0.218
